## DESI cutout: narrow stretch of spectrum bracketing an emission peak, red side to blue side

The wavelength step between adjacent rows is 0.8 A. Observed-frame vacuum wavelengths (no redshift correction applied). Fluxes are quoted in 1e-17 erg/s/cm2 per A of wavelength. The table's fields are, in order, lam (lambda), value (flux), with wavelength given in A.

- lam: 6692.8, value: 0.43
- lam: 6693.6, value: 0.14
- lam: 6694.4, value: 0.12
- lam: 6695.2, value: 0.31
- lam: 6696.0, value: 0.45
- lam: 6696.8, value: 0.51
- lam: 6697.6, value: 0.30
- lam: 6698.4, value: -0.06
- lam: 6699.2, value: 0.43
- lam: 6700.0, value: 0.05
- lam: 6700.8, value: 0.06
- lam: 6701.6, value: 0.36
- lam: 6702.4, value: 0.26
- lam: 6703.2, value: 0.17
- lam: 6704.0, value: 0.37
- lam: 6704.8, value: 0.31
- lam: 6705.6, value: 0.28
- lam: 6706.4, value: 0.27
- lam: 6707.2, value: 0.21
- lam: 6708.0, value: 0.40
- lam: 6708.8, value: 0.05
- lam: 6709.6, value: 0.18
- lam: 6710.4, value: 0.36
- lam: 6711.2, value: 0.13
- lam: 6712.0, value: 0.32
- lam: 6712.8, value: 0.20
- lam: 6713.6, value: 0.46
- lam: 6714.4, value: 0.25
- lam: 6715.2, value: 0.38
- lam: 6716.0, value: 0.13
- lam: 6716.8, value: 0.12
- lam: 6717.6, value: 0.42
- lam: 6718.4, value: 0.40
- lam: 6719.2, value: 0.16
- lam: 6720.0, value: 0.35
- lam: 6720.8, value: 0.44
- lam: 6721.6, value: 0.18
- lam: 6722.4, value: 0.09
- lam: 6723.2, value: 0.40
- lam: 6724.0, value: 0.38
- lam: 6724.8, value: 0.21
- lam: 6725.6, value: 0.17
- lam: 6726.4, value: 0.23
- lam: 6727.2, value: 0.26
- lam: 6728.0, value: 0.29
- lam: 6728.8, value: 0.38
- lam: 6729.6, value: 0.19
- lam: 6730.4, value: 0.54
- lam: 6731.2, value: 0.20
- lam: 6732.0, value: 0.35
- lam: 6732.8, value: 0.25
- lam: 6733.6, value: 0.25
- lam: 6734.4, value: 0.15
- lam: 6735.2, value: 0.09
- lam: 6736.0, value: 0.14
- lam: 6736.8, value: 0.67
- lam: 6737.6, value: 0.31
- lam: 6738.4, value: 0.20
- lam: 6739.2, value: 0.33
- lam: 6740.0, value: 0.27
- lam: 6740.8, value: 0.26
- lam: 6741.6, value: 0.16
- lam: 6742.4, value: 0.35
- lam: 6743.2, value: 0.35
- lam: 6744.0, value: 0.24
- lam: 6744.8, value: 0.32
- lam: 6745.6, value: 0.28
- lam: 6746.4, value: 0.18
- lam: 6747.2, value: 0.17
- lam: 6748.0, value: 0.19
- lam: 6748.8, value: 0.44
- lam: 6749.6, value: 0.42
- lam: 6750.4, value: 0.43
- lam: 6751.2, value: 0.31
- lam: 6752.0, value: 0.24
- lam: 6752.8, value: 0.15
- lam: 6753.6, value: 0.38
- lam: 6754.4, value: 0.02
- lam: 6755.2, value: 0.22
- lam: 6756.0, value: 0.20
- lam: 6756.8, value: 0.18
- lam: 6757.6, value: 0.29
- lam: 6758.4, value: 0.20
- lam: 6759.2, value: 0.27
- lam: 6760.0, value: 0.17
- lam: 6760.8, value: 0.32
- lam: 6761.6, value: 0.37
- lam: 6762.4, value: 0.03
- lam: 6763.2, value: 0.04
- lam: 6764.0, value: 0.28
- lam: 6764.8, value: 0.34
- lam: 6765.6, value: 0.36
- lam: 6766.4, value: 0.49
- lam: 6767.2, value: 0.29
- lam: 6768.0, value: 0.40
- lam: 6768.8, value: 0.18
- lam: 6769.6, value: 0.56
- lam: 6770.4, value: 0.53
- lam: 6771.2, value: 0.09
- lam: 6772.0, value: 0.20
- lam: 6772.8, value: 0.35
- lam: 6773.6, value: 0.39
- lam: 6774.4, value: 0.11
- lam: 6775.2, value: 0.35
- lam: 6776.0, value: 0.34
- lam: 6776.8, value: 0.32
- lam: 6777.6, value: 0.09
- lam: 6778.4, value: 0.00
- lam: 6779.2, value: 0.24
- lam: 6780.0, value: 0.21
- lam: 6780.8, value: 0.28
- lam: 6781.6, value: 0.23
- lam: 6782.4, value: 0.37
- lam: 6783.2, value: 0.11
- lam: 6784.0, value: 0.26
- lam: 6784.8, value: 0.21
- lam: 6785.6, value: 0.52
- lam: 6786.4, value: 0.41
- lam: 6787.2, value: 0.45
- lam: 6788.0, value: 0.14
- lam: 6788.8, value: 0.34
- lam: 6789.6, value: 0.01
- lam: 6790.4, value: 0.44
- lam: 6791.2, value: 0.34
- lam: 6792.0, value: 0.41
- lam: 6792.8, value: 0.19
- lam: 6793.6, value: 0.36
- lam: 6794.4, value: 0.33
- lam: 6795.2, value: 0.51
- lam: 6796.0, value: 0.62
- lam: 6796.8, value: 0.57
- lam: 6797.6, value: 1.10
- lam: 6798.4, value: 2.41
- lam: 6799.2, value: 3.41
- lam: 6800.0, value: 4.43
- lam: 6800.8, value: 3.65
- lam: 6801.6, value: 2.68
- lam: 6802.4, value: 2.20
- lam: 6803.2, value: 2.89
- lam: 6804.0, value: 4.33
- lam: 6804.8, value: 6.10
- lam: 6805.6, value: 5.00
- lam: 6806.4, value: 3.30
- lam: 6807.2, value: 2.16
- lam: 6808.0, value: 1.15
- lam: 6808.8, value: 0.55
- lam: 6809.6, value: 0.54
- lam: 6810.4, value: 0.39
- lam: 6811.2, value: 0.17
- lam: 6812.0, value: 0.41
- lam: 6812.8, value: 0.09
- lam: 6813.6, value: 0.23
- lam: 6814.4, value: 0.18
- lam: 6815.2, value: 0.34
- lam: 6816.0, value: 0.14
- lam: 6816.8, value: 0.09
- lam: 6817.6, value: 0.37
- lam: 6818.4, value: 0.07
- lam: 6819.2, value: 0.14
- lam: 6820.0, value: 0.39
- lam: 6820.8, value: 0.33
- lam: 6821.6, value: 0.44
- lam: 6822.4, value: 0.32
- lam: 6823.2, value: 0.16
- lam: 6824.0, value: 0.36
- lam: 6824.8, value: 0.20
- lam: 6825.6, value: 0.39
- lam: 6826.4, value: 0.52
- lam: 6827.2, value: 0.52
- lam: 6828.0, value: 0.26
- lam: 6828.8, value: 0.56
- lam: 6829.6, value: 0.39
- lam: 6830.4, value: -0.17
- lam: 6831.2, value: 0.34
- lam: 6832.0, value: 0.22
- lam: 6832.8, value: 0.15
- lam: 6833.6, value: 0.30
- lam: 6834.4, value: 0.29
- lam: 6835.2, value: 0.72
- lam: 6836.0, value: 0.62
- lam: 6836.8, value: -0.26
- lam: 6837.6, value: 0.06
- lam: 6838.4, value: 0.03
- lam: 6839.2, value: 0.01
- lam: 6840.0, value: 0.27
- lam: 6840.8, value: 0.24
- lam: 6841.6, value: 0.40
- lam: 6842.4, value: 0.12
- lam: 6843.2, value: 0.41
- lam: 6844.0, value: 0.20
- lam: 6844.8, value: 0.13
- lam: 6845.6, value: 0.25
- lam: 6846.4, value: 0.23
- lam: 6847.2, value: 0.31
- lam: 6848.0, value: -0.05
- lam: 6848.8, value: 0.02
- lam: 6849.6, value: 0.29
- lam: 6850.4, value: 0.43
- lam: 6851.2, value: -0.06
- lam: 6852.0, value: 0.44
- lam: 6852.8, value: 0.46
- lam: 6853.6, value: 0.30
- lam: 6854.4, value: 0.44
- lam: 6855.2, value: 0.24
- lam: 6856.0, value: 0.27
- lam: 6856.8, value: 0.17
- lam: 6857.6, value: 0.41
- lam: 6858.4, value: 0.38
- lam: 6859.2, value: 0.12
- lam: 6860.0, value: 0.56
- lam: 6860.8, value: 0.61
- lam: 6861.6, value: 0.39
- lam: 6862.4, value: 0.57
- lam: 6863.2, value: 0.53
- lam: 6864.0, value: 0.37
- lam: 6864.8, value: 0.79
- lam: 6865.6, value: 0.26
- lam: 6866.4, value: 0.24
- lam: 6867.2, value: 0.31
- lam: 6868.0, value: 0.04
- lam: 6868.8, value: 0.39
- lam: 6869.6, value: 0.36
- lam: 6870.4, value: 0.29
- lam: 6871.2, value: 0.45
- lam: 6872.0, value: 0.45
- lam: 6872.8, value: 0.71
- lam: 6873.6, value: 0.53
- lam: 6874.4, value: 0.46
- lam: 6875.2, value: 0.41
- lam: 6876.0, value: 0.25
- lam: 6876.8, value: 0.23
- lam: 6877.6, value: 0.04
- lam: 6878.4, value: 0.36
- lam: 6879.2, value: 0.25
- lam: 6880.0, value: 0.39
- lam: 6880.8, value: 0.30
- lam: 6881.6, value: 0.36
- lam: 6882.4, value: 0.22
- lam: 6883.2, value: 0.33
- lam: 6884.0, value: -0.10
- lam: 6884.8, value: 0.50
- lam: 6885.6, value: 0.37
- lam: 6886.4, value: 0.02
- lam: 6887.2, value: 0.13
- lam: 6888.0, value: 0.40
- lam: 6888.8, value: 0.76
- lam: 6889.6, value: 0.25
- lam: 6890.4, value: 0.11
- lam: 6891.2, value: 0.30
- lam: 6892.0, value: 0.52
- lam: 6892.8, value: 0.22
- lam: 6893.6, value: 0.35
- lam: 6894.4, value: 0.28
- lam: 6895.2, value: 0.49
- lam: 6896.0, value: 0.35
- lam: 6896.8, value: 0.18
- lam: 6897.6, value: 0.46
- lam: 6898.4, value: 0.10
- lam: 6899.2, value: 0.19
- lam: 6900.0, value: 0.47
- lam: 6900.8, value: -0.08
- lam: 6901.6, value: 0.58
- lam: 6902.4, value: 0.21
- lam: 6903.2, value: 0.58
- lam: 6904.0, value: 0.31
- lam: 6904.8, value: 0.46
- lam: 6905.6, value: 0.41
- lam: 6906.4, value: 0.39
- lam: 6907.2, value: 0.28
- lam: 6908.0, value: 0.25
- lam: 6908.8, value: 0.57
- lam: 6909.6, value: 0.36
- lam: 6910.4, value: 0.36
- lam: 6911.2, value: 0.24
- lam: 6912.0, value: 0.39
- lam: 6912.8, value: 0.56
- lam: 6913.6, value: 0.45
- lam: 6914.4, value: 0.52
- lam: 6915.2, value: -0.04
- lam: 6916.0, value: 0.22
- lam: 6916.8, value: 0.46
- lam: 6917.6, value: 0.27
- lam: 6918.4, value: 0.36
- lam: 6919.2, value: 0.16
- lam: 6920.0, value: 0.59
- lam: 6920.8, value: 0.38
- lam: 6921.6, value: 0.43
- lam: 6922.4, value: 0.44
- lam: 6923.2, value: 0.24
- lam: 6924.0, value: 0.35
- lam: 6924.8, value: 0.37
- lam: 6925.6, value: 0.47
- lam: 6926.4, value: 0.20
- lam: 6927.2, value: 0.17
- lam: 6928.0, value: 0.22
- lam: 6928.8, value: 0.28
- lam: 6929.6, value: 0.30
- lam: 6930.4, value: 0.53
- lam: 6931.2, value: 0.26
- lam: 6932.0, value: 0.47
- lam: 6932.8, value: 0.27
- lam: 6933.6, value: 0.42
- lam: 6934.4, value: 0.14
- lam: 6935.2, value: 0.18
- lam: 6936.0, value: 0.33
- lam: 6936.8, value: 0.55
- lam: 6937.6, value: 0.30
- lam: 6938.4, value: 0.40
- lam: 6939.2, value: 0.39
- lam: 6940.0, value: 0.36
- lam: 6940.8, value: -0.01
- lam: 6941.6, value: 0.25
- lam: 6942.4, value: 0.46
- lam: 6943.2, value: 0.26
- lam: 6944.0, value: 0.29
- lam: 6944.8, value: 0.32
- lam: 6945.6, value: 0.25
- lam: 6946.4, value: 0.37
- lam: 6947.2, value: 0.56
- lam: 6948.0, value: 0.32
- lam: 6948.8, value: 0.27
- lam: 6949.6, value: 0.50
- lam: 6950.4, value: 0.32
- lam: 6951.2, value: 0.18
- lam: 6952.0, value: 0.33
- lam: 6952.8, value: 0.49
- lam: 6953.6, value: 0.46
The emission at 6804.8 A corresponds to [O II]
